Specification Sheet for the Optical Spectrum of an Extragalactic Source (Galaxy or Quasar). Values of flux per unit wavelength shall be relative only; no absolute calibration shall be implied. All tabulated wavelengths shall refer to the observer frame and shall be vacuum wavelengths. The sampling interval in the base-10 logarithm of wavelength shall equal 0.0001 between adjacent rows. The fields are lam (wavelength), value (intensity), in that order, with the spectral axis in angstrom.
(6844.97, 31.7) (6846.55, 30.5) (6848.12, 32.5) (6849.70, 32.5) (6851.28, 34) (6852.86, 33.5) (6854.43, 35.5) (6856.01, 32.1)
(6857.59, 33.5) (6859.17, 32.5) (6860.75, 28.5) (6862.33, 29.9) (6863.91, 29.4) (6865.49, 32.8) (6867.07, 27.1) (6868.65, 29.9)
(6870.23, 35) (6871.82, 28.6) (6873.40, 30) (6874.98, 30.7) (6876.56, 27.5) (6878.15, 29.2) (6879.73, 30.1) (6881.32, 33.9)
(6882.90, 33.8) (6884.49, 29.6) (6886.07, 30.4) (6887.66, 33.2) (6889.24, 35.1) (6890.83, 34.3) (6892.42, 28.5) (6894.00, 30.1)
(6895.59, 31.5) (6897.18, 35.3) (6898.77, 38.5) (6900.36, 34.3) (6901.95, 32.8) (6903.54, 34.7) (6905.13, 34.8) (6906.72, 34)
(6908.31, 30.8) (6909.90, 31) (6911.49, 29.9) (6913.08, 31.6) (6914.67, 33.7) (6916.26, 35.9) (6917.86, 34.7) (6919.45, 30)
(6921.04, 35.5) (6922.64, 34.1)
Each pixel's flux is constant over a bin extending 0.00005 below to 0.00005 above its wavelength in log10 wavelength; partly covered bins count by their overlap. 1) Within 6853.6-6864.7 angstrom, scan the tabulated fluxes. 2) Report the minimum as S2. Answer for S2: 28.5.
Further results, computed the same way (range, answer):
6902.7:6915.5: 29.9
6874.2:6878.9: 27.5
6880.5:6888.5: 29.6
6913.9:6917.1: 33.7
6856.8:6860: 32.5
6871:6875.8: 28.6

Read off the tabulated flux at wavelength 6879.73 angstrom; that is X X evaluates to 30.1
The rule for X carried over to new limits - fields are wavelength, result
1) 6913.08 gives 31.6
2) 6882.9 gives 33.8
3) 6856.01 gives 32.1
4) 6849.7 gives 32.5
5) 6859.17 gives 32.5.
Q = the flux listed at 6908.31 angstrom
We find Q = 30.8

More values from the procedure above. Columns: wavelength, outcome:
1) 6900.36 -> 34.3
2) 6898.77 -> 38.5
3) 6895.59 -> 31.5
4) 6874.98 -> 30.7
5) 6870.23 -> 35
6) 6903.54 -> 34.7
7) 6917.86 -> 34.7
